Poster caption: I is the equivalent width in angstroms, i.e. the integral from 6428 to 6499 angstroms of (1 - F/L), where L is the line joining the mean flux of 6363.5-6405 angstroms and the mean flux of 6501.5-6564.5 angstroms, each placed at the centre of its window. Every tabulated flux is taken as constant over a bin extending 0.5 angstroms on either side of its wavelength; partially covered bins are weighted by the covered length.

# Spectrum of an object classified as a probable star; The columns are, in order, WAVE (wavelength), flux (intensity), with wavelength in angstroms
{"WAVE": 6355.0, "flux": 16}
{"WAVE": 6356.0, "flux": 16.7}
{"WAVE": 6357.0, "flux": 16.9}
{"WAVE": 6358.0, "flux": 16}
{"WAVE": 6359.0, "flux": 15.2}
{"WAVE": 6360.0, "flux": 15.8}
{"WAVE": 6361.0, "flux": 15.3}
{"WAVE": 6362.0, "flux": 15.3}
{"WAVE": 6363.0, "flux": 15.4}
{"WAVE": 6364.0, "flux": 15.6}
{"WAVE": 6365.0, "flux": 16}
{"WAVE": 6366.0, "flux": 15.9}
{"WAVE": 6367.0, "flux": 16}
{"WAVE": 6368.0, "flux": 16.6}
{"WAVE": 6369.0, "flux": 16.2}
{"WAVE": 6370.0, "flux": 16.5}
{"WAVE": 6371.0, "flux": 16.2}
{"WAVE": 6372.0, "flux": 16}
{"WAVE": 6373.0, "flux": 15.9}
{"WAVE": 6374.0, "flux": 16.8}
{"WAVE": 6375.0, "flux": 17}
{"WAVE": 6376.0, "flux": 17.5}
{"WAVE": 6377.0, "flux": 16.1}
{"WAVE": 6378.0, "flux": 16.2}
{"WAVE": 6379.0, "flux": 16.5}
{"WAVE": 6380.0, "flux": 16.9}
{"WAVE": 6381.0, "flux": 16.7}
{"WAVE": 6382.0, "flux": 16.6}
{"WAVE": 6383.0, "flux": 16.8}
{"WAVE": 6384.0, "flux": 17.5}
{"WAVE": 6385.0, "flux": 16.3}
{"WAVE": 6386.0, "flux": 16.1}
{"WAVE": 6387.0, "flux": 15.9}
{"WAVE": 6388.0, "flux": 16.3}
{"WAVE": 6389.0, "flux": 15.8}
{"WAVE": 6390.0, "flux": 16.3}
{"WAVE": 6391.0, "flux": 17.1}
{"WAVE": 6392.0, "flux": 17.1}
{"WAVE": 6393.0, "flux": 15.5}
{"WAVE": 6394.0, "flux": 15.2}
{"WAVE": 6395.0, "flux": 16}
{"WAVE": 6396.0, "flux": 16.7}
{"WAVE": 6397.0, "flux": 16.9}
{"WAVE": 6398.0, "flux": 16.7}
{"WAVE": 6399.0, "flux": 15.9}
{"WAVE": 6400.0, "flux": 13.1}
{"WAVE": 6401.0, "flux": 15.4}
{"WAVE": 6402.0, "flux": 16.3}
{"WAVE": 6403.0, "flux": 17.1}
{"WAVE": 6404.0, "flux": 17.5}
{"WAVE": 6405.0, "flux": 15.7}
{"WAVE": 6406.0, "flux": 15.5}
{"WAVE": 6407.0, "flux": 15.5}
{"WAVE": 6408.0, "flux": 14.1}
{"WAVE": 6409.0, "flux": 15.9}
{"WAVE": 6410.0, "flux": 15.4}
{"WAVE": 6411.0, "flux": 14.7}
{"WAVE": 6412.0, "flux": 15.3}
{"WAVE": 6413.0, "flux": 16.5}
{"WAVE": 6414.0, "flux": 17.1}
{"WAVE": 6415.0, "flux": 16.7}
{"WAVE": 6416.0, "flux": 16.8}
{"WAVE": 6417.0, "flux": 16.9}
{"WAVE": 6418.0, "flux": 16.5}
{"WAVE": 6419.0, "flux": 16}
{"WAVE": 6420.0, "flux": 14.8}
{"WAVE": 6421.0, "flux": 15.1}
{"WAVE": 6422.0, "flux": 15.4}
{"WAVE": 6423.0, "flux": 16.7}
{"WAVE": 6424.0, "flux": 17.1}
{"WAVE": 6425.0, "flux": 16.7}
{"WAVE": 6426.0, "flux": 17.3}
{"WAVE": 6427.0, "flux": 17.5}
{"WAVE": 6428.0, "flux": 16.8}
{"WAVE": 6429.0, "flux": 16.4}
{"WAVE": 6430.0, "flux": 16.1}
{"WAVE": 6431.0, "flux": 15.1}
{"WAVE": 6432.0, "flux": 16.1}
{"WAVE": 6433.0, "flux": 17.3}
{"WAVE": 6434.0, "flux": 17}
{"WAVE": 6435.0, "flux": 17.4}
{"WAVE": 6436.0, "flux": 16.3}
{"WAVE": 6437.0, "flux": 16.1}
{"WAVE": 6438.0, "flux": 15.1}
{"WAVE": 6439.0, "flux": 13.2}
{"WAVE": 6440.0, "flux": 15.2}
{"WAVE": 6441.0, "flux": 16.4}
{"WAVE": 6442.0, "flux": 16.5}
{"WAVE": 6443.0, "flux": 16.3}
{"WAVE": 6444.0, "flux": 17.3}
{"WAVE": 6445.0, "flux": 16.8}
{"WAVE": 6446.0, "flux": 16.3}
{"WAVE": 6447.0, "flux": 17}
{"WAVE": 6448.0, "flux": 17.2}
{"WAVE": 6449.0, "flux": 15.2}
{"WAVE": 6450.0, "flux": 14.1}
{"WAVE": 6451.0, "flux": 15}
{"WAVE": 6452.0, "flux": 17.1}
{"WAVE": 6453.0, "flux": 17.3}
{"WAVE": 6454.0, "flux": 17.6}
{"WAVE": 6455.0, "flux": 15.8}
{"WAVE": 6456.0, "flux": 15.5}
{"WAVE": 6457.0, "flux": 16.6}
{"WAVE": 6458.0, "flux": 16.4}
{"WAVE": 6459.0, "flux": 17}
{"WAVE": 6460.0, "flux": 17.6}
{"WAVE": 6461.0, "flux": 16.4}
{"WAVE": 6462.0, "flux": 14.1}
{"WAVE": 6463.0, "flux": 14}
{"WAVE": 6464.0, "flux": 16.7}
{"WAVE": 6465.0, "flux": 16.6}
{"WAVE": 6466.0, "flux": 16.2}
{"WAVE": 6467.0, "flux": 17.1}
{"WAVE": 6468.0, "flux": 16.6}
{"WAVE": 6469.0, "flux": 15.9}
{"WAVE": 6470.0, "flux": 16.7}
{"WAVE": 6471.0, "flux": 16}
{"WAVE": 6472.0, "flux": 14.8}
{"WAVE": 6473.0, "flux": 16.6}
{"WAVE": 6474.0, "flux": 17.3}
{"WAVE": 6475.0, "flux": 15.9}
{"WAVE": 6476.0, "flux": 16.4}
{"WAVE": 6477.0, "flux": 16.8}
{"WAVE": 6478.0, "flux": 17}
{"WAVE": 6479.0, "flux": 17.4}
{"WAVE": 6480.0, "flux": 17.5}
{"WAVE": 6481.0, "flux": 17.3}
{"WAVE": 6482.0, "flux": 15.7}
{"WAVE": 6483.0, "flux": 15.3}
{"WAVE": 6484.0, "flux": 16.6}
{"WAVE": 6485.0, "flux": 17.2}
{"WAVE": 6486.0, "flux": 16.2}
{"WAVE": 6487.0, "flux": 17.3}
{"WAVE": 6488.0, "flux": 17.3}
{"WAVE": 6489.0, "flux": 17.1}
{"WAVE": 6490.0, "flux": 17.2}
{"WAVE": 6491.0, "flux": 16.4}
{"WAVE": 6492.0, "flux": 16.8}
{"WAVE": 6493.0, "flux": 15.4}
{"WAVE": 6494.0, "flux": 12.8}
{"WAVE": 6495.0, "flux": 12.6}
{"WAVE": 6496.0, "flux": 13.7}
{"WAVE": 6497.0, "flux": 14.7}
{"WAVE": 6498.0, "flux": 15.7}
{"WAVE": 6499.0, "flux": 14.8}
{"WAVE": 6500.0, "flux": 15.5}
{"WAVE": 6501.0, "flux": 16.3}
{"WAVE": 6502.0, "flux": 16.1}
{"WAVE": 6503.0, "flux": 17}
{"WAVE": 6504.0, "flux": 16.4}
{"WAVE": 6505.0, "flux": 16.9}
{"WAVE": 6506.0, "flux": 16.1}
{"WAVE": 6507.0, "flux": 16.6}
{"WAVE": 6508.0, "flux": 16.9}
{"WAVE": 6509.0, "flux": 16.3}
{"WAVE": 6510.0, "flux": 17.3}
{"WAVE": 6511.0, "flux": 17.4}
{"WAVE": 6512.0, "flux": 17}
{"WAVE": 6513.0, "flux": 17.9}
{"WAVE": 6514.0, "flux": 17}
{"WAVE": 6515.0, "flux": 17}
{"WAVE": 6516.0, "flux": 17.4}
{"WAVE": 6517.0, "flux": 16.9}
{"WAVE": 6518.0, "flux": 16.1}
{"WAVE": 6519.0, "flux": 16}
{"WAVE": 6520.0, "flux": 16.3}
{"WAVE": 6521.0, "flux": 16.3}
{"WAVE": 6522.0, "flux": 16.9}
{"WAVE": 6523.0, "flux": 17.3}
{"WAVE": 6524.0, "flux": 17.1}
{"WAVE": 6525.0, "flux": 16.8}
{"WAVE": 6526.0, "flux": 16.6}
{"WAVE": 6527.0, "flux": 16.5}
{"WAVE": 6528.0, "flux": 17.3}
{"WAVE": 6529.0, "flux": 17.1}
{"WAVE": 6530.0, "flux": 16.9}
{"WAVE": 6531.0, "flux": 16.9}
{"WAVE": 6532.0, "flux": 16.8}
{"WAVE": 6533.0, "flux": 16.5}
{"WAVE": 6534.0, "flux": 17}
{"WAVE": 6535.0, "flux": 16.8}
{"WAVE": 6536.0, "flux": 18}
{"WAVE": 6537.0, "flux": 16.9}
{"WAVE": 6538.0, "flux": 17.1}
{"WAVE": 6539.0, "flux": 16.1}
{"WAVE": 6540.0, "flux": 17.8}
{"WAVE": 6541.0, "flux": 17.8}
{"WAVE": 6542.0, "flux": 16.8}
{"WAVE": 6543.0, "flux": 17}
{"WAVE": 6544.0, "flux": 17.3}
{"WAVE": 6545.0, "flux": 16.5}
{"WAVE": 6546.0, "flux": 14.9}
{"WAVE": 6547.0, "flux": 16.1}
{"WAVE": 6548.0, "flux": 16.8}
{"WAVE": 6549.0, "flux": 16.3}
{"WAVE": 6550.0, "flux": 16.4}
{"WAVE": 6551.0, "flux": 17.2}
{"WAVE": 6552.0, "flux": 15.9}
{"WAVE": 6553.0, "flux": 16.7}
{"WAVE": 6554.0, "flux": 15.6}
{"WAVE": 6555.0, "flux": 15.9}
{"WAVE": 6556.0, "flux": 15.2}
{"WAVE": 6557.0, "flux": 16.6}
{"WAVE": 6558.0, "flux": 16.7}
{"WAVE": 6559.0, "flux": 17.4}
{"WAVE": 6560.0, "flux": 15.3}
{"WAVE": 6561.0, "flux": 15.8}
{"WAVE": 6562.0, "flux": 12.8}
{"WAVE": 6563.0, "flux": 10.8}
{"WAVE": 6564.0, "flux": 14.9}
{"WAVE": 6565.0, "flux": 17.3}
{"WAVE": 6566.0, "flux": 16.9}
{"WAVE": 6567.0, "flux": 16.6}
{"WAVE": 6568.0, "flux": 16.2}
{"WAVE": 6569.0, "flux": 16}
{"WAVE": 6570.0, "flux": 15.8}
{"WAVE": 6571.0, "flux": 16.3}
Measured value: 1.09 angstroms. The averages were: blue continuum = 16.3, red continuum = 16.5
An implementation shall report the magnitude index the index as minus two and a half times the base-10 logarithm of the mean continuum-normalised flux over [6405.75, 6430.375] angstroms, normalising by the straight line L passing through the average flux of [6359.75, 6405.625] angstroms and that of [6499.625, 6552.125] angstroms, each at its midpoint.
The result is 0.02 mag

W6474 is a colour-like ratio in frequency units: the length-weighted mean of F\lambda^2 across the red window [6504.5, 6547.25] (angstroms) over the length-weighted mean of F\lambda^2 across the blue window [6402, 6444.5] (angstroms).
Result 1.08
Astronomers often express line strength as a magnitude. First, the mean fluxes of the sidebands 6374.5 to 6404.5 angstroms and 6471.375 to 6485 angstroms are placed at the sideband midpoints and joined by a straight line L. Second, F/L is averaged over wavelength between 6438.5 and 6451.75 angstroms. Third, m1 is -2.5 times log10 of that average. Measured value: 0.04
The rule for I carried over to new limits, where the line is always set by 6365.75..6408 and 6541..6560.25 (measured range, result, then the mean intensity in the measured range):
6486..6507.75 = 0.7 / 15.9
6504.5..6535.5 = -0.9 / 16.8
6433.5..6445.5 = 0.1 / 16.1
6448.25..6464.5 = 0.3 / 16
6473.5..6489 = -0.4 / 16.8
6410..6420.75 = 0.1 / 16.1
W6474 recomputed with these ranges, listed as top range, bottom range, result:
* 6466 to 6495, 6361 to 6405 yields 1.04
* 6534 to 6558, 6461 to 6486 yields 1.04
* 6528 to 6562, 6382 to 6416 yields 1.08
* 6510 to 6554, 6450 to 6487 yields 1.05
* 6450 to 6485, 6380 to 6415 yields 1.04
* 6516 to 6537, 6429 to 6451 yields 1.07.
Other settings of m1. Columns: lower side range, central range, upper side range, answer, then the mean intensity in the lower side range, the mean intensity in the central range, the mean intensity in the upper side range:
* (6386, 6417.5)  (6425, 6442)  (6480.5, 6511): -0.01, 16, 16.2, 16.1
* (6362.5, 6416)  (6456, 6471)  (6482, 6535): 0.00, 16.2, 16.2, 16.4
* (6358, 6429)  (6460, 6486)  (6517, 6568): 0.00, 16.2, 16.3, 16.4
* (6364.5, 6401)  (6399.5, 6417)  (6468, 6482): 0.04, 16.3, 15.8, 16.6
